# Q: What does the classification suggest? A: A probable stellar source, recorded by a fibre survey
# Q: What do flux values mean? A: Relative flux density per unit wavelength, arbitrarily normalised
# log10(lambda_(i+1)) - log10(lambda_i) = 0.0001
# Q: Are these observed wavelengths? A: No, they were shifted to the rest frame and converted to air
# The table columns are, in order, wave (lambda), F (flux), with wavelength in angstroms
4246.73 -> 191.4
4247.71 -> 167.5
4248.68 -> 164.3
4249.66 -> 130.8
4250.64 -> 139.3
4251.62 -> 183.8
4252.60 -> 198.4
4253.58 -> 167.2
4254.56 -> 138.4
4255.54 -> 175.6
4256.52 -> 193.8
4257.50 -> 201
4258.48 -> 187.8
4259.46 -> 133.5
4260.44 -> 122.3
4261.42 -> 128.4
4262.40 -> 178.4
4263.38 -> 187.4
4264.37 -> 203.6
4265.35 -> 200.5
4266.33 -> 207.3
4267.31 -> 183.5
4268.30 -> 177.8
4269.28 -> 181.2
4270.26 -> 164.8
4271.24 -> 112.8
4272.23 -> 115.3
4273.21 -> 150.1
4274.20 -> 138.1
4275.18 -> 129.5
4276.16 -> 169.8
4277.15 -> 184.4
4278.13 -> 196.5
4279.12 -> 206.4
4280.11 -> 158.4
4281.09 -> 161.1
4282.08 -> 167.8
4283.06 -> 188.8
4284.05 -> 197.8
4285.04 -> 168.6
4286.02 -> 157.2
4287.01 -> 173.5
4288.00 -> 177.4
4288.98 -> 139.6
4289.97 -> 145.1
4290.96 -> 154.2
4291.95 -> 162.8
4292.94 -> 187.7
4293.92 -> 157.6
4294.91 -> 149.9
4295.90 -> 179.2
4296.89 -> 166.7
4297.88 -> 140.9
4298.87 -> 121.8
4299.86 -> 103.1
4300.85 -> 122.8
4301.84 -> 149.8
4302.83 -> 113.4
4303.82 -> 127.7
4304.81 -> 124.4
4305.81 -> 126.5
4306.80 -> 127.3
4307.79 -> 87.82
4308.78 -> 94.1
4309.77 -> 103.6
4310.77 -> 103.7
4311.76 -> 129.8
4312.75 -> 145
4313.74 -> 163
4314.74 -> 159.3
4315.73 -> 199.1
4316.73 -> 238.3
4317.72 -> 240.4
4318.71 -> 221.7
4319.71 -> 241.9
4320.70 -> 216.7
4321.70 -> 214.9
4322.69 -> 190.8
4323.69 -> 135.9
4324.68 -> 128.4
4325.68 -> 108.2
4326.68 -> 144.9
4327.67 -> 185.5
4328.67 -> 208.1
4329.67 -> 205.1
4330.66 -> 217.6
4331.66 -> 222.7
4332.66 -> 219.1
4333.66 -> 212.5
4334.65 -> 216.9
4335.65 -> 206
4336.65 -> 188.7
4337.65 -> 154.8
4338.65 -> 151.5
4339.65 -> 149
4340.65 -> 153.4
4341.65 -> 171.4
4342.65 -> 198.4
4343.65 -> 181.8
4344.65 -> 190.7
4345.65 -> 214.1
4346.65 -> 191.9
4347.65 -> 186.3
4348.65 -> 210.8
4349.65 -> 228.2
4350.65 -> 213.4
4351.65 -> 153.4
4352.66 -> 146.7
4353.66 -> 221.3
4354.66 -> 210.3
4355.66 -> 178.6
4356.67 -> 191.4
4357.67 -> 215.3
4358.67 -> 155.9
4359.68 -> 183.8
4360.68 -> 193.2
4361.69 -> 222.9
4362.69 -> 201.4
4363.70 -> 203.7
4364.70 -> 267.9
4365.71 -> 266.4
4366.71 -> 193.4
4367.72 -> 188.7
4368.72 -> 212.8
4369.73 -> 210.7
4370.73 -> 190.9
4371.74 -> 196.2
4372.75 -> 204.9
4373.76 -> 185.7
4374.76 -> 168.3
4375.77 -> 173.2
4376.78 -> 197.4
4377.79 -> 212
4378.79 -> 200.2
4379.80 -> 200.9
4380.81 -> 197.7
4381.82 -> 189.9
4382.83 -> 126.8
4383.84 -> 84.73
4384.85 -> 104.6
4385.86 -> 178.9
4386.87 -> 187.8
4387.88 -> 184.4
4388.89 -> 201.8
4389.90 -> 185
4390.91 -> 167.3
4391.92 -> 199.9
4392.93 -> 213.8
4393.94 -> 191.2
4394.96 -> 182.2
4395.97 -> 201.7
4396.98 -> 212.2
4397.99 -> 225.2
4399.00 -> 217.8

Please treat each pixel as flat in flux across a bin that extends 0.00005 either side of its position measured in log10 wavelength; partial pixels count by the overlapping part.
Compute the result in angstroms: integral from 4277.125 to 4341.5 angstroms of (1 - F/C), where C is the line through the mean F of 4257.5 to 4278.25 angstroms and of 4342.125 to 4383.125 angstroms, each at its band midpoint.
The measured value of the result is 4.7 angstroms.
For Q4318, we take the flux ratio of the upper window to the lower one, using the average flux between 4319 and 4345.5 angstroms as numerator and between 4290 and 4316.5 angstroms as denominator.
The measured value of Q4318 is 1.33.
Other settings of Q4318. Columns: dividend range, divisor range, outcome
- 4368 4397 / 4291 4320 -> 1.22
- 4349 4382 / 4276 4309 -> 1.30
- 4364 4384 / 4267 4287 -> 1.18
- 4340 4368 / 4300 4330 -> 1.25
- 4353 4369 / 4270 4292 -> 1.27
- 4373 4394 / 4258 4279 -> 1.08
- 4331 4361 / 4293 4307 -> 1.38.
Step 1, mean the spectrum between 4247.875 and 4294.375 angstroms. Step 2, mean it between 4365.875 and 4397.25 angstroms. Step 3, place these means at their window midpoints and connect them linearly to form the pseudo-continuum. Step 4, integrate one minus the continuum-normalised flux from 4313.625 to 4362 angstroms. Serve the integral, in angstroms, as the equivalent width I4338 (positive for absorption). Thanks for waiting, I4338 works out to -3.4 angstroms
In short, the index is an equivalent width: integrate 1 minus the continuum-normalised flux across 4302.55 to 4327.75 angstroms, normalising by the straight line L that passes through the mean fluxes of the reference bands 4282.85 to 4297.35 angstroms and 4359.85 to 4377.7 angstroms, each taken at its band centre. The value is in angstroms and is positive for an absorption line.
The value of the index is 3.17 angstroms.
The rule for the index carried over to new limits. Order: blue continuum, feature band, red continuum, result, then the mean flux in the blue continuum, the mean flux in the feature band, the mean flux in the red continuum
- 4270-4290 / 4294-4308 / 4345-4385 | 3.0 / 162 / 133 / 193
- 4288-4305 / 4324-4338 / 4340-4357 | -0.9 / 145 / 187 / 190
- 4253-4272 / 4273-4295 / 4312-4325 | 1.4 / 170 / 167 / 192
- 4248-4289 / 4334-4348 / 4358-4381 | 0.7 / 168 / 183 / 201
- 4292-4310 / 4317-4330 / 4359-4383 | -2.9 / 134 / 189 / 200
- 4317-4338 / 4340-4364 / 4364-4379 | 1.0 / 195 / 192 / 205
